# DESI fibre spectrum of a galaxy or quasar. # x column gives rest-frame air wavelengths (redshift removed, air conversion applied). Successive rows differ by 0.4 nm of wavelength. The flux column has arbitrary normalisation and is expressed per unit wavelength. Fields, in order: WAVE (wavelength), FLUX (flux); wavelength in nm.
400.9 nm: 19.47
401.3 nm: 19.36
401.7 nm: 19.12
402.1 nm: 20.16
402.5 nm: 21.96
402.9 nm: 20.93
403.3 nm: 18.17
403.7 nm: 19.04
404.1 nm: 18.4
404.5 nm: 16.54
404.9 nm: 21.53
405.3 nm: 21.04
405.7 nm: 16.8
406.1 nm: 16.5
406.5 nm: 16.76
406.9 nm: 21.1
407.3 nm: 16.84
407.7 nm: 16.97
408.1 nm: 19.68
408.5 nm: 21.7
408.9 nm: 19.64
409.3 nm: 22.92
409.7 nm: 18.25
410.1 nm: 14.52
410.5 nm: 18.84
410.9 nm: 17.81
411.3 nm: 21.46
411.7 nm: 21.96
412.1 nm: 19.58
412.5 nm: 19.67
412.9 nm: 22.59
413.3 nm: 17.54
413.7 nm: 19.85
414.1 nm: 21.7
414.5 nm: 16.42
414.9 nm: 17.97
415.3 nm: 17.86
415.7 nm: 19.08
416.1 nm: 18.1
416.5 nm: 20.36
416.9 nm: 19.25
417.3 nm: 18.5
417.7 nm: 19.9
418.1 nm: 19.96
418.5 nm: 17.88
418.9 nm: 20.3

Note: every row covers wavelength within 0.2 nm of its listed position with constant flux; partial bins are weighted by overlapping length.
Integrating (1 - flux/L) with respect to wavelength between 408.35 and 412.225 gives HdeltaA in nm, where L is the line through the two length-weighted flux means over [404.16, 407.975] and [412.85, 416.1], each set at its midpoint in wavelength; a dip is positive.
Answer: -0.22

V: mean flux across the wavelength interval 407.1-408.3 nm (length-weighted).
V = 17.8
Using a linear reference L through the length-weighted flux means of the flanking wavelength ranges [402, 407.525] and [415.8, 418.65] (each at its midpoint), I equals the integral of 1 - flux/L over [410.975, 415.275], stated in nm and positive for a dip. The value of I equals -0.15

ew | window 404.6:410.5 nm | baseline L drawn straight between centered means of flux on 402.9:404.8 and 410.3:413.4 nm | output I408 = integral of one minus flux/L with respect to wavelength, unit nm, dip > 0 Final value 0.114 nm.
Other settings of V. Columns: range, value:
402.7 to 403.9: 19.4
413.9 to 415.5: 18.5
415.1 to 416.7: 18.9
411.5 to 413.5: 20.3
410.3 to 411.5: 19.4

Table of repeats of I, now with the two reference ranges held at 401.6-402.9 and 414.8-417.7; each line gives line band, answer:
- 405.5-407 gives 0.188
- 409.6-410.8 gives 0.149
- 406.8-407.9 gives 0.105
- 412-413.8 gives -0.056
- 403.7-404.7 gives 0.126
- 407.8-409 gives -0.018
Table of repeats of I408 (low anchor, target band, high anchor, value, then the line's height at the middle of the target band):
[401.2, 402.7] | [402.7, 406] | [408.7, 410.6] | 0.13 nm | 19.8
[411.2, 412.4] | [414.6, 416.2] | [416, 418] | 0.13 nm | 19.8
